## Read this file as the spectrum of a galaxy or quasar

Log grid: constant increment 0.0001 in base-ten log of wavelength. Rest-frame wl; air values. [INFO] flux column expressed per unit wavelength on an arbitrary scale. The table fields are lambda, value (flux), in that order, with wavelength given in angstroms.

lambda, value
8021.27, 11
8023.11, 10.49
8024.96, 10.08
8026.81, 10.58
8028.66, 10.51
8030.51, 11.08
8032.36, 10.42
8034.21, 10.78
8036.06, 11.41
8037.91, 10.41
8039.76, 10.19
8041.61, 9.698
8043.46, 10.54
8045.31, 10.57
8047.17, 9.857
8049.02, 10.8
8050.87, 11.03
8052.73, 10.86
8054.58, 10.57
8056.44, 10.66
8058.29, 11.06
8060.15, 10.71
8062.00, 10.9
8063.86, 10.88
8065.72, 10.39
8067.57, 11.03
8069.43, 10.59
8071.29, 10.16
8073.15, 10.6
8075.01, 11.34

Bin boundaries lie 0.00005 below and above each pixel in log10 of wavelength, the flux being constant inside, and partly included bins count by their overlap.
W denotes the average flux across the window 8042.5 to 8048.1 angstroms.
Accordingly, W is 10.3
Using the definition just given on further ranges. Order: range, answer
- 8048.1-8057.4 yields 10.8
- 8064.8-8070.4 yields 10.7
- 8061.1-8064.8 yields 10.9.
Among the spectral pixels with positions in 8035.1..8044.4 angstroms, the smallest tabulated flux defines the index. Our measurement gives 9.698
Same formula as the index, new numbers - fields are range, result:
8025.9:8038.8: 10.41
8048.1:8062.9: 10.57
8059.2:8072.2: 10.16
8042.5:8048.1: 9.857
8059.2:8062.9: 10.71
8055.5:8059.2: 10.66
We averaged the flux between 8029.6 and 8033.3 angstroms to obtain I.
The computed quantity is 10.7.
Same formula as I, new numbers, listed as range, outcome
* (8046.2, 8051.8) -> 10.6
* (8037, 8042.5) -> 10.1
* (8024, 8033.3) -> 10.5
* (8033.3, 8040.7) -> 10.7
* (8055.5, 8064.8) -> 10.8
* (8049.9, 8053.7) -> 10.9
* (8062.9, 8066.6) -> 10.6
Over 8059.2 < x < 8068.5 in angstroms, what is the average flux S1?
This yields 10.8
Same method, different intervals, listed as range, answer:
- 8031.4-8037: 10.9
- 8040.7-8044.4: 10.1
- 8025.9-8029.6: 10.5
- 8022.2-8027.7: 10.4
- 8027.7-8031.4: 10.8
